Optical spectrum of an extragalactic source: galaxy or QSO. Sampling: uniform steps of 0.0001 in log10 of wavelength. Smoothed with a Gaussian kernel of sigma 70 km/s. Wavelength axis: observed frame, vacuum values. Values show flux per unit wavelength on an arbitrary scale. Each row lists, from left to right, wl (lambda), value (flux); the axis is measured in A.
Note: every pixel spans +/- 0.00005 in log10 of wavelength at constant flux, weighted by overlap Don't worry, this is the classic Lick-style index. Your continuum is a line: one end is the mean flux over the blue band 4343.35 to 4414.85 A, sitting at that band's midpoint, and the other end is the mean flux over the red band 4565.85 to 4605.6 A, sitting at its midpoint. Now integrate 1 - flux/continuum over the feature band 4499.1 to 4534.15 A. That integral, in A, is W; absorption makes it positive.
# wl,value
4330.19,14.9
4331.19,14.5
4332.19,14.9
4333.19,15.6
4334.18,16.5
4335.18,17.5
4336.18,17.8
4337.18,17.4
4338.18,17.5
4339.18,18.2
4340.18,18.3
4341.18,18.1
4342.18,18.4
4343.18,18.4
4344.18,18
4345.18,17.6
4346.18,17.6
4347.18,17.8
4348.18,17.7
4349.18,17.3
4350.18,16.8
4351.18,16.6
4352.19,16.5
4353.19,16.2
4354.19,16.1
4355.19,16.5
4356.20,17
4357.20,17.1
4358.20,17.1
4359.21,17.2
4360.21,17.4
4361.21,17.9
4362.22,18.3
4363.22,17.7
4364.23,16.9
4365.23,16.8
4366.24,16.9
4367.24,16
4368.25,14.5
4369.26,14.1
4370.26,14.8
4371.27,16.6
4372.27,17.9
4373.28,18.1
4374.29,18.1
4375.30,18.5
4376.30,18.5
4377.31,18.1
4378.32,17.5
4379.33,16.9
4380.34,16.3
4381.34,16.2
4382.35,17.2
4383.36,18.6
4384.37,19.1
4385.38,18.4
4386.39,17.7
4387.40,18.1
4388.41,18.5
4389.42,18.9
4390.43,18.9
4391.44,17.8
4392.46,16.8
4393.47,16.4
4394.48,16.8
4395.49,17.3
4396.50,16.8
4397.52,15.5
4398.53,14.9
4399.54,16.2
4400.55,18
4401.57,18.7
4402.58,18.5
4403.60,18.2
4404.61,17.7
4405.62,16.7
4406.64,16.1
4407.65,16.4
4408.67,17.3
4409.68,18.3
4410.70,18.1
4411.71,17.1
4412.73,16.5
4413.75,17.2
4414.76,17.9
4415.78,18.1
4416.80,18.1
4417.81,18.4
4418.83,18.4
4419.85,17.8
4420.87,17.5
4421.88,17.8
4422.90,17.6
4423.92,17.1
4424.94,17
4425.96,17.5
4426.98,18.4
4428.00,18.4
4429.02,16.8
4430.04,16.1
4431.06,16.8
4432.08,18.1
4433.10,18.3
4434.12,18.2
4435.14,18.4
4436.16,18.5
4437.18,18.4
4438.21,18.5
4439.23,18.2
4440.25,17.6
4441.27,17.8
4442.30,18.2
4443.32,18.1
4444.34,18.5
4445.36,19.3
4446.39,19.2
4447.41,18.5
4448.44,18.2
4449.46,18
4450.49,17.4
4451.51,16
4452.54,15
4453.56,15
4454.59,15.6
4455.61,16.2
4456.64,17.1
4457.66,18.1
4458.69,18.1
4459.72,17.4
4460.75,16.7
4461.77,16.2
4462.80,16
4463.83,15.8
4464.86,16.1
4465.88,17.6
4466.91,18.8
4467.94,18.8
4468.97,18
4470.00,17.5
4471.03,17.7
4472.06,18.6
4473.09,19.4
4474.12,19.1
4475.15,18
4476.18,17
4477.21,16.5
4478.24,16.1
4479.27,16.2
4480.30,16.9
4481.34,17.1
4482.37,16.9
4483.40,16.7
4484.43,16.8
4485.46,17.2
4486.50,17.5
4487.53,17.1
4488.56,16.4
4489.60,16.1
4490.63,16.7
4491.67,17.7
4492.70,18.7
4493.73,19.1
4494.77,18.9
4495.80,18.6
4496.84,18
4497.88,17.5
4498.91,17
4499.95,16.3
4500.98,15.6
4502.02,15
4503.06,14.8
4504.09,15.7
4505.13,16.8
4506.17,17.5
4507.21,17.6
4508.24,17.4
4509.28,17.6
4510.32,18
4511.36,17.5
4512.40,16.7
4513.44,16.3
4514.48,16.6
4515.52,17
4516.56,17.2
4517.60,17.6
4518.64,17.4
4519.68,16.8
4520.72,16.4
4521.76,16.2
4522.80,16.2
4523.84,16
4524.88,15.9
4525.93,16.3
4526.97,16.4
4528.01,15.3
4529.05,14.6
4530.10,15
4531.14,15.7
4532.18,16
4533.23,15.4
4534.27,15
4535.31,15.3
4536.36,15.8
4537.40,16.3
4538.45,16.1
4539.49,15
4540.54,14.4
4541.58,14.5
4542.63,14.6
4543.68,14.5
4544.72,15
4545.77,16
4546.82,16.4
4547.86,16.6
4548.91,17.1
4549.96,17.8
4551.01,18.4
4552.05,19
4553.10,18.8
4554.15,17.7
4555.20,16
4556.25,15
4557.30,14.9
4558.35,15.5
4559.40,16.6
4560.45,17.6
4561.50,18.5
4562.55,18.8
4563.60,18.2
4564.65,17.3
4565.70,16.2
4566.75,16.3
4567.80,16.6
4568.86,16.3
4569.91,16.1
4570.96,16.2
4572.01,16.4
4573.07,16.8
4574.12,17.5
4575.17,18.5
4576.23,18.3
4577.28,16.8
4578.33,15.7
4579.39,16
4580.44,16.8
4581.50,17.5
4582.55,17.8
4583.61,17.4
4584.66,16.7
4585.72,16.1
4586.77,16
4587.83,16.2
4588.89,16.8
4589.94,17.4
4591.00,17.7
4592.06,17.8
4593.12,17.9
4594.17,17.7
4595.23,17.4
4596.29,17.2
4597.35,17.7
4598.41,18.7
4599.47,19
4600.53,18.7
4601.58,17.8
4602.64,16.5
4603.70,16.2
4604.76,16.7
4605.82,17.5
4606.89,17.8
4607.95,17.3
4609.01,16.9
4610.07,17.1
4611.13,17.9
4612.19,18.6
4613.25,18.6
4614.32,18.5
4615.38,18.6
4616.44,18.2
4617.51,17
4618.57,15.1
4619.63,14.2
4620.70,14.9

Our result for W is 1.6 A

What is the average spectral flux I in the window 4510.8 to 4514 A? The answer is 16.8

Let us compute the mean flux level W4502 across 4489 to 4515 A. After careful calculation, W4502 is 17.1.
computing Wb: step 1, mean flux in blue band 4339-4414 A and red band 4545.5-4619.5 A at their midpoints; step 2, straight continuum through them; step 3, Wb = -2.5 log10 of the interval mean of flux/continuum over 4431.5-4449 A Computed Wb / -0.07 mag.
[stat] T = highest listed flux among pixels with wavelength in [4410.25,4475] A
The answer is 19.4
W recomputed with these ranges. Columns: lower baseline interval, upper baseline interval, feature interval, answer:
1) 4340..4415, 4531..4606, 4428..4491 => -1.3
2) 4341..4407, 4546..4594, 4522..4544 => 2.1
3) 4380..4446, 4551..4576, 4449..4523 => 1.2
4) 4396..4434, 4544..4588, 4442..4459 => -0.1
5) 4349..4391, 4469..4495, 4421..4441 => -0.5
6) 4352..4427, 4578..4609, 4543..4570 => 0.7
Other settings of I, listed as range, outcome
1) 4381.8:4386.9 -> 18.2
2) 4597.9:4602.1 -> 18.6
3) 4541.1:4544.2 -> 14.5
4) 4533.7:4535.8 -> 15.2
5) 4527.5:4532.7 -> 15.3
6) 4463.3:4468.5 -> 17.4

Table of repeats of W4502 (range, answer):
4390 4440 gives 17.5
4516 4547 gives 15.8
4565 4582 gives 16.8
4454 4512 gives 17.2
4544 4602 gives 17.1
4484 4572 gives 16.6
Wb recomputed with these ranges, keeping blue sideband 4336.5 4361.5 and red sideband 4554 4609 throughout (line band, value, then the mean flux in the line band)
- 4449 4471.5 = 0.018 mag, 17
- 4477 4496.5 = -0.002 mag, 17.2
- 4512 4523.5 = 0.026 mag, 16.8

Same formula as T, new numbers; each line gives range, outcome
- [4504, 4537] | 18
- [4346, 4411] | 19.1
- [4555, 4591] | 18.8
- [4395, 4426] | 18.7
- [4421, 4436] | 18.4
